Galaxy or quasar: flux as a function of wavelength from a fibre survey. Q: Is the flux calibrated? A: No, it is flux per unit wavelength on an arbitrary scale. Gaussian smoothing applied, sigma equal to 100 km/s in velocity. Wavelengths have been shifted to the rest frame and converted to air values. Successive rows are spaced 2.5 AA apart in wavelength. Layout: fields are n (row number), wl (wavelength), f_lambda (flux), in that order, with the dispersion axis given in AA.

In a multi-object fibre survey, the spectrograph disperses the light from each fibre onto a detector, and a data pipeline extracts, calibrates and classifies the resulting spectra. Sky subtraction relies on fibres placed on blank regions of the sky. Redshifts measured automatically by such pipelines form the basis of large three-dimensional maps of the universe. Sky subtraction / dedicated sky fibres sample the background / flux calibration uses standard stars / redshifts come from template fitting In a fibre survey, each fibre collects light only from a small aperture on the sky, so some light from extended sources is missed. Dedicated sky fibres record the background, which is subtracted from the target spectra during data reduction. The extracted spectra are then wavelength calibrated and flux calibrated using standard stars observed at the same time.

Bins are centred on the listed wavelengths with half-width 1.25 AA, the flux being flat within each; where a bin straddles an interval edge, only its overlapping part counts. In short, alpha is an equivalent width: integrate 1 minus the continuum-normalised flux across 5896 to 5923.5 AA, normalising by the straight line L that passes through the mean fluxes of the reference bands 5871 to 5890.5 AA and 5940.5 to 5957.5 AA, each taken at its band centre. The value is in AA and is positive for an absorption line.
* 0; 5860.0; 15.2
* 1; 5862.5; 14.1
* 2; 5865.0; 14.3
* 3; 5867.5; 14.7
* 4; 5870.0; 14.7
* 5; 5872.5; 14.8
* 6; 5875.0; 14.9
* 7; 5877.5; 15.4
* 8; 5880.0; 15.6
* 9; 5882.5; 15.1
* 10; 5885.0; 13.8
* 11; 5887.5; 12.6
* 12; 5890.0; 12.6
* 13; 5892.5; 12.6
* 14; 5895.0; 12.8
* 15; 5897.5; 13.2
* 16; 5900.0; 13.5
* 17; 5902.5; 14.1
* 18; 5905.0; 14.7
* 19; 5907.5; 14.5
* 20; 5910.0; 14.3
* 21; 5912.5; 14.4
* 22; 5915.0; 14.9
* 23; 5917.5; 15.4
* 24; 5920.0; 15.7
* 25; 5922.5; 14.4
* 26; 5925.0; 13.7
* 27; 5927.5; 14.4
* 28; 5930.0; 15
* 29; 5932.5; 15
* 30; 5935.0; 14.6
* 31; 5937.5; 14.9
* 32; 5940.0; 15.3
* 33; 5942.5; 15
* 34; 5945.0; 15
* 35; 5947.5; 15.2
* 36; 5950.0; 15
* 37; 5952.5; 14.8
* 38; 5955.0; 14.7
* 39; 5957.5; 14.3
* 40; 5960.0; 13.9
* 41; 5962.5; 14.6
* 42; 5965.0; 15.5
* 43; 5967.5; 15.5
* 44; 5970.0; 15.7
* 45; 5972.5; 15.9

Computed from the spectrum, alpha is 0.3 AA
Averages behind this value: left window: 14.4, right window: 14.9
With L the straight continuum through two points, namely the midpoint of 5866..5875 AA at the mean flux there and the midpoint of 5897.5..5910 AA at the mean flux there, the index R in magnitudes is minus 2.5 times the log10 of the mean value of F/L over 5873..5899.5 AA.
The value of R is 0.04 mag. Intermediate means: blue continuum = 14.7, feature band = 13.9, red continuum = 14.1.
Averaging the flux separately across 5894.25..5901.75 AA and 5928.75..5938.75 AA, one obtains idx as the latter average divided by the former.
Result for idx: 1.12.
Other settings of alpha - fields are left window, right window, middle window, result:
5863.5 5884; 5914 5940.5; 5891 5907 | 1.5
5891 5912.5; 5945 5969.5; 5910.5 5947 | -1.4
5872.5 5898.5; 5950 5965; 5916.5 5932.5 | -0.6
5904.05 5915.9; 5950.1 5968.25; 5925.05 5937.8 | 0.0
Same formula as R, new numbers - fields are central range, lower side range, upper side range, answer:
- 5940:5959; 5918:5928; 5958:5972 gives 0.00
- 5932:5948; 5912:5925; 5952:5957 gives -0.02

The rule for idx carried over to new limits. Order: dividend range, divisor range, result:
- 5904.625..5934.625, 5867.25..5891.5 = 1.02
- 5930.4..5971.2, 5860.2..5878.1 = 1.02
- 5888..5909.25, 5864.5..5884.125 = 0.90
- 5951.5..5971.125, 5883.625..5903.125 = 1.13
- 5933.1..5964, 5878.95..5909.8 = 1.07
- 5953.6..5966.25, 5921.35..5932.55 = 1.01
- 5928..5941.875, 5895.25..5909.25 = 1.07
